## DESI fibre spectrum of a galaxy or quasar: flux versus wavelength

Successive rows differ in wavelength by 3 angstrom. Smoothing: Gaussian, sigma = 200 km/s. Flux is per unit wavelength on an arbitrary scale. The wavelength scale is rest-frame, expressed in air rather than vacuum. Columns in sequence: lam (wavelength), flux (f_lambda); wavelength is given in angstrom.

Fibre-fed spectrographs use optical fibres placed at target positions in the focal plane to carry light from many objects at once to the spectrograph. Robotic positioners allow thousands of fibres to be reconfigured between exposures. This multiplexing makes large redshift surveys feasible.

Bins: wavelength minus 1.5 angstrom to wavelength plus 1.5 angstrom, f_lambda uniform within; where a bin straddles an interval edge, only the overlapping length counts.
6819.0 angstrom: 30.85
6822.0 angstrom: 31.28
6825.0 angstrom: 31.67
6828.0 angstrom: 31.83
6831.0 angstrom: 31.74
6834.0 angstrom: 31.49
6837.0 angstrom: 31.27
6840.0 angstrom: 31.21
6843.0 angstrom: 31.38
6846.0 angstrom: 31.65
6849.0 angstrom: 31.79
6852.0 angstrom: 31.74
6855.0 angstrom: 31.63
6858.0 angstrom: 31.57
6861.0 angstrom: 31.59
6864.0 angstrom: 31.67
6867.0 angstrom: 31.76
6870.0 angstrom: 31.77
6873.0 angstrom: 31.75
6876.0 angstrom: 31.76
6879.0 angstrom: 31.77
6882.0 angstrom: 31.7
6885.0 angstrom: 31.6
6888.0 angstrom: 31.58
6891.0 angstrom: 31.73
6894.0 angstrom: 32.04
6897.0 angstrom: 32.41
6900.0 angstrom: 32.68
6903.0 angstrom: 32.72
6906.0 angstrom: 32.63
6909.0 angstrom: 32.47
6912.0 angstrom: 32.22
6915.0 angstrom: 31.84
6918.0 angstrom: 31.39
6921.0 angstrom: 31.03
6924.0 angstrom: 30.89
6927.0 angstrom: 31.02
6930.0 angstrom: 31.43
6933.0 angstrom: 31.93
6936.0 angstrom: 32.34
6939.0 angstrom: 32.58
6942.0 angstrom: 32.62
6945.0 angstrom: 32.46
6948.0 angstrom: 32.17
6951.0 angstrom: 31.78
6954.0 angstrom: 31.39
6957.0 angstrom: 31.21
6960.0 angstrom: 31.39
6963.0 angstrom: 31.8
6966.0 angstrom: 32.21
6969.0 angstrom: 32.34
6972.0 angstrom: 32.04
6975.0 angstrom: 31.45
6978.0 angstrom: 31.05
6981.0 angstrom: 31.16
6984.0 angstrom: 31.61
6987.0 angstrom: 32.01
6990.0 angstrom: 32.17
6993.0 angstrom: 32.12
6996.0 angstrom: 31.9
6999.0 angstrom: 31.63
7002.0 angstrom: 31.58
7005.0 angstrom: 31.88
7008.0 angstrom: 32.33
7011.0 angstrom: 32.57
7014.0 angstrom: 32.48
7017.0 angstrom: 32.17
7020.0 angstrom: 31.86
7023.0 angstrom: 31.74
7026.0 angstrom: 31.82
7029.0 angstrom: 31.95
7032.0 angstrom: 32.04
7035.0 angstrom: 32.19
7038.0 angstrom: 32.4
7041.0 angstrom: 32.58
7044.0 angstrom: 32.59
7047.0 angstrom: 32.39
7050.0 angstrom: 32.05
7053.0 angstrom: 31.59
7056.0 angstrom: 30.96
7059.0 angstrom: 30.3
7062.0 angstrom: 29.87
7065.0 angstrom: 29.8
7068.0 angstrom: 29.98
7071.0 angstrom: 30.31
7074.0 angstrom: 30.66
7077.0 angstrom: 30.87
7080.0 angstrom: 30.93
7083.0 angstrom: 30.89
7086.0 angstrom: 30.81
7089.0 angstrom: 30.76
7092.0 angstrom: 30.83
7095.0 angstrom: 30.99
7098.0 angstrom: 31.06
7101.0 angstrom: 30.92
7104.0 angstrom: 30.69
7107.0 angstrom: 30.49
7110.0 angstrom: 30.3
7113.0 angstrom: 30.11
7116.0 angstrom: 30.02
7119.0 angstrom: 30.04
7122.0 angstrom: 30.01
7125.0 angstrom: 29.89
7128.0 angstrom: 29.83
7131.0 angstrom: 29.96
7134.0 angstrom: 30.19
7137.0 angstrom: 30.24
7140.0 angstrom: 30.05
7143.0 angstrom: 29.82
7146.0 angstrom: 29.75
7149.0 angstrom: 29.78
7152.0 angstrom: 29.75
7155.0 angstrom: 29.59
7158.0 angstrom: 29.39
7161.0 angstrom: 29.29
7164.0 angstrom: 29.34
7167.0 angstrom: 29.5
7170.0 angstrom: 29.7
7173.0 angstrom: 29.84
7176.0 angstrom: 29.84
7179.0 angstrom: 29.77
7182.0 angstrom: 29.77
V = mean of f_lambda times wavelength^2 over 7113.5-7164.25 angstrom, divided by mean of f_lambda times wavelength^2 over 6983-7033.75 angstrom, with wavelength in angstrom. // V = 0.97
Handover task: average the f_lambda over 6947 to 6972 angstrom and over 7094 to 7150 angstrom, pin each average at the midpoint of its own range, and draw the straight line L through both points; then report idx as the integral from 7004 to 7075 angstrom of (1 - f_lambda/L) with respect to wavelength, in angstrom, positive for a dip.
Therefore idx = -1.3 angstrom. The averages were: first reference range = 31.8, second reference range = 30.2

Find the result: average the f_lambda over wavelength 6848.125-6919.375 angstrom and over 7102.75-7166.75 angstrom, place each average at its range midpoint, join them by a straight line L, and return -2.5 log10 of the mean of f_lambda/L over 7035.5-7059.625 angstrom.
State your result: -0.046 mag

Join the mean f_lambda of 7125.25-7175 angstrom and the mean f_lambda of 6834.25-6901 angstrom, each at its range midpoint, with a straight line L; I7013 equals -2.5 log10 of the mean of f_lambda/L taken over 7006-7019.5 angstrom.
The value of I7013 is -0.056 mag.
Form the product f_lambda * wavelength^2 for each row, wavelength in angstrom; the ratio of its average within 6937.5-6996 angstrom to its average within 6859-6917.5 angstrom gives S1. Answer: 1.0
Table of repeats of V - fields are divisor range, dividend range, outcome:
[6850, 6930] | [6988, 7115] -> 1.03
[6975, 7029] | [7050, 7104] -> 0.98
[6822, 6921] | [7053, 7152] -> 1.02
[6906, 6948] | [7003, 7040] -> 1.03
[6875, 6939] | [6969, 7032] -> 1.03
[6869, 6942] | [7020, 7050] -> 1.05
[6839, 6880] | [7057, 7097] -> 1.03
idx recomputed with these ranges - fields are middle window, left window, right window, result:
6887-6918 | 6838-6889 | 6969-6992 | -0.5 angstrom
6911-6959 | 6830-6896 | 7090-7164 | -0.8 angstrom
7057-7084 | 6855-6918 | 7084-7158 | 0.2 angstrom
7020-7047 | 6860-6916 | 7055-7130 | -1.1 angstrom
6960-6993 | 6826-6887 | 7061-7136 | -0.8 angstrom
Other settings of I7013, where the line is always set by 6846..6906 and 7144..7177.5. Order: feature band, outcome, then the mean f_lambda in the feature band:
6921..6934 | 0.007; 31.3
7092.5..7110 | -0.025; 30.8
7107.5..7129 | -0.004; 30.1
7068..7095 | -0.017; 30.7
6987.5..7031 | -0.041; 32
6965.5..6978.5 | -0.025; 31.8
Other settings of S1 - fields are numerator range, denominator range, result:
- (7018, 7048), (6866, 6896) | 1.06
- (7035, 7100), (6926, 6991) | 1.01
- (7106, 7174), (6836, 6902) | 1.02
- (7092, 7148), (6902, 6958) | 1.00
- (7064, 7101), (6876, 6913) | 1.01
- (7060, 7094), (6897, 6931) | 1.00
